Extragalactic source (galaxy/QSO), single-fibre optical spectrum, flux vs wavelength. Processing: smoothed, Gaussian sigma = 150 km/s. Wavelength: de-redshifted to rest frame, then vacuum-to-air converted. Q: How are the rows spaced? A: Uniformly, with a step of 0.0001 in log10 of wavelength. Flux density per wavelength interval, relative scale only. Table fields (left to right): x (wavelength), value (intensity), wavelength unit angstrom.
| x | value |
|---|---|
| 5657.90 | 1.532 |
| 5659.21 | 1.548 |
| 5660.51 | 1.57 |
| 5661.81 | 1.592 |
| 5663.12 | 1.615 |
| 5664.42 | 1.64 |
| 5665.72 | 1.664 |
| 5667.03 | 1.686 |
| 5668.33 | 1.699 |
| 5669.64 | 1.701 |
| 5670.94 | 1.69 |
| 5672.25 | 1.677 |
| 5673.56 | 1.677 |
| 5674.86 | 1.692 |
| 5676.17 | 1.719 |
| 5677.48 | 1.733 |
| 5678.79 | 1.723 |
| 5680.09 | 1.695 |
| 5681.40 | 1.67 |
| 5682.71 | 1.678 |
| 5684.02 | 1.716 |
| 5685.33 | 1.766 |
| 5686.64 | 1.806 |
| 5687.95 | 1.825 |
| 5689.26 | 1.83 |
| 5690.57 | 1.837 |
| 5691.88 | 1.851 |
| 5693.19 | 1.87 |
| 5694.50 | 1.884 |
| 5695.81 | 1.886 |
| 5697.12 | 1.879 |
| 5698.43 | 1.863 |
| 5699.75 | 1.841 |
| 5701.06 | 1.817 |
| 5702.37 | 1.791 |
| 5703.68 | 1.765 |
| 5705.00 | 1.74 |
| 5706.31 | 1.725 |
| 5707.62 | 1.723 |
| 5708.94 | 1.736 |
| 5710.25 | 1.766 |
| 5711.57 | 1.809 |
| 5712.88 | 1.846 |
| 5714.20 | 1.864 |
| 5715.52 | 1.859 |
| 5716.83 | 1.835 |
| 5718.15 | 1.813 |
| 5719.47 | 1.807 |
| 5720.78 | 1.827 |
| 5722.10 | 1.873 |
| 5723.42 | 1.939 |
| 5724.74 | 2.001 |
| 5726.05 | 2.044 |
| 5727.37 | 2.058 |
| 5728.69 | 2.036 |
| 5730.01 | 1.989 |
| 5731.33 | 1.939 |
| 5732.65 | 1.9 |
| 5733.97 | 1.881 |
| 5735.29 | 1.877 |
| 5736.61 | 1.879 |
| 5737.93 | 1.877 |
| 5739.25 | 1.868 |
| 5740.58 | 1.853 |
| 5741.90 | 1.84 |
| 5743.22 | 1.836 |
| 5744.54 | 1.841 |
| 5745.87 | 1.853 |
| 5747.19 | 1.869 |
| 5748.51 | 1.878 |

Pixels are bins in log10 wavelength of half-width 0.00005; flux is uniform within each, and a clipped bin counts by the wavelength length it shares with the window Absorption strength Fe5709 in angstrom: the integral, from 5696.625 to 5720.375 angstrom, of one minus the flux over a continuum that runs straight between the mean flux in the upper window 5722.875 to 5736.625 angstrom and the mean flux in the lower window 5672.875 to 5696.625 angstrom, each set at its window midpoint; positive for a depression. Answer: 0.9 angstrom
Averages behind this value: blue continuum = 1.77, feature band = 1.8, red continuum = 1.96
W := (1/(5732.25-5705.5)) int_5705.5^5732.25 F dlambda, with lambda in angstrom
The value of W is 1.87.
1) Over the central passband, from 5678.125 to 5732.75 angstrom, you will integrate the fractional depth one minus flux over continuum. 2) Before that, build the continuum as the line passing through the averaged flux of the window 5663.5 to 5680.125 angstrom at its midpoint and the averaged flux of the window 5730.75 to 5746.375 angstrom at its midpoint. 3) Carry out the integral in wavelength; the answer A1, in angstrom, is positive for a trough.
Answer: -1.7 angstrom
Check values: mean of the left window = 1.69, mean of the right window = 1.87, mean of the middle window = 1.84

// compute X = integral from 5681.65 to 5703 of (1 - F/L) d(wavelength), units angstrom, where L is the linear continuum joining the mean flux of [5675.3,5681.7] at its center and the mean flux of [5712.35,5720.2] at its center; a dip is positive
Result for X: -0.8 angstrom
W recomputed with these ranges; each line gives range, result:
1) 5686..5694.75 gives 1.84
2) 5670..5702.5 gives 1.78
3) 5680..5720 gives 1.8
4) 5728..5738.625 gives 1.92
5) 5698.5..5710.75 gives 1.77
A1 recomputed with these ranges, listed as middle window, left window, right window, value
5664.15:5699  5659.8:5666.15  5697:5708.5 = -1.18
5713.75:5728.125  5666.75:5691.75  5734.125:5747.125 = -0.67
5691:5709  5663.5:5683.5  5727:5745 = -0.36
